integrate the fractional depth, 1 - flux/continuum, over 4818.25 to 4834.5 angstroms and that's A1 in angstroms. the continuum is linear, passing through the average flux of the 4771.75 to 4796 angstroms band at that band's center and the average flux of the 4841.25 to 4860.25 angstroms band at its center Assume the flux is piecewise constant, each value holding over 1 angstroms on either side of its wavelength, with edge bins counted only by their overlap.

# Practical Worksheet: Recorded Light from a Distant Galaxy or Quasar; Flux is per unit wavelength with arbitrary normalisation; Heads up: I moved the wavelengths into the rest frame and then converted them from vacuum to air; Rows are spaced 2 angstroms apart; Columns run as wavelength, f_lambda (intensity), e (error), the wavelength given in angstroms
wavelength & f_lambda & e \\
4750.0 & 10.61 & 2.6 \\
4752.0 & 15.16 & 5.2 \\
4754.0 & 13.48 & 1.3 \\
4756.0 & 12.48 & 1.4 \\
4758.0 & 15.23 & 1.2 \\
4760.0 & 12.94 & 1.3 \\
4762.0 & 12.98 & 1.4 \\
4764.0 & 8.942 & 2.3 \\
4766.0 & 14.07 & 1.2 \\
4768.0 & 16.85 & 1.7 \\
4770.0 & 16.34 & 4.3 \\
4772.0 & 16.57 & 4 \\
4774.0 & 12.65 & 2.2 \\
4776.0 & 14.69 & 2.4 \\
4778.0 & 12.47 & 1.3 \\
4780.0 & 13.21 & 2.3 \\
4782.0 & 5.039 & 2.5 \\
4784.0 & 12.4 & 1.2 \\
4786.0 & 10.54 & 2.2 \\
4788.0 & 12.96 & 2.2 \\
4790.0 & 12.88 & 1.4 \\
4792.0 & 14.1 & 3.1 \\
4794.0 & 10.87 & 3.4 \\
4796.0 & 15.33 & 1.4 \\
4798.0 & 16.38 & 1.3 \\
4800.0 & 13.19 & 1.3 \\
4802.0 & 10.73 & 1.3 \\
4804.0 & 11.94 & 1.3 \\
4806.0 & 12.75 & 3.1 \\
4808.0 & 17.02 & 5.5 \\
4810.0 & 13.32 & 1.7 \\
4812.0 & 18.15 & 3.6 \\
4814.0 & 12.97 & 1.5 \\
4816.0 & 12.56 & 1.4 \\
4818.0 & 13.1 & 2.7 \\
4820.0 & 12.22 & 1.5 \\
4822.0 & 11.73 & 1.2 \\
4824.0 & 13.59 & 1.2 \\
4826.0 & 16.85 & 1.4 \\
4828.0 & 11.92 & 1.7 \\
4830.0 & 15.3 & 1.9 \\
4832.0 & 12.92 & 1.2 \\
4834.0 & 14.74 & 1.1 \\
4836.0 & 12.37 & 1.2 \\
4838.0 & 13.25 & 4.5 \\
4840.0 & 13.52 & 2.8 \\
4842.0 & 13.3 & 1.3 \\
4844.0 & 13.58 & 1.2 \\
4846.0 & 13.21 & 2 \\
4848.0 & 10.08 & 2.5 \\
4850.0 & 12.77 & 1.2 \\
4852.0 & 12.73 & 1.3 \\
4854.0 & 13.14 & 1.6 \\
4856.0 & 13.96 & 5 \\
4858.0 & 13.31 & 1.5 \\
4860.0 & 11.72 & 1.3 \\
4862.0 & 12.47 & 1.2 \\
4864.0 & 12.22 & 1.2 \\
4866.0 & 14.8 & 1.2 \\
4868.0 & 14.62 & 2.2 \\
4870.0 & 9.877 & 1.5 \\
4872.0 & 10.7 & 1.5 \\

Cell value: -1.22 angstroms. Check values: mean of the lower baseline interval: 12.4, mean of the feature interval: 13.6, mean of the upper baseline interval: 12.8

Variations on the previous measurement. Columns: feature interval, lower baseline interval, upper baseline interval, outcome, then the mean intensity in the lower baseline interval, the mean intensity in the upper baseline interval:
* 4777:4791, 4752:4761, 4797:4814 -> 2.6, 13.7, 14.1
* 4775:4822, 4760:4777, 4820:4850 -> 2.5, 14.1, 13.3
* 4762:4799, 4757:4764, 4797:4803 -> 0.3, 13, 13.4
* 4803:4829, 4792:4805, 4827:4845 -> -0.8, 13.2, 13.4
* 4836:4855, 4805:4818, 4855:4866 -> 0.8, 14.4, 12.9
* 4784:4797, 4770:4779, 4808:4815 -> 1.7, 14.3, 15.1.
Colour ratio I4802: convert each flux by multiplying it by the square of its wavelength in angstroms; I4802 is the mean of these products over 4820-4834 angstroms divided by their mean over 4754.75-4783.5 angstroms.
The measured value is 1.07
